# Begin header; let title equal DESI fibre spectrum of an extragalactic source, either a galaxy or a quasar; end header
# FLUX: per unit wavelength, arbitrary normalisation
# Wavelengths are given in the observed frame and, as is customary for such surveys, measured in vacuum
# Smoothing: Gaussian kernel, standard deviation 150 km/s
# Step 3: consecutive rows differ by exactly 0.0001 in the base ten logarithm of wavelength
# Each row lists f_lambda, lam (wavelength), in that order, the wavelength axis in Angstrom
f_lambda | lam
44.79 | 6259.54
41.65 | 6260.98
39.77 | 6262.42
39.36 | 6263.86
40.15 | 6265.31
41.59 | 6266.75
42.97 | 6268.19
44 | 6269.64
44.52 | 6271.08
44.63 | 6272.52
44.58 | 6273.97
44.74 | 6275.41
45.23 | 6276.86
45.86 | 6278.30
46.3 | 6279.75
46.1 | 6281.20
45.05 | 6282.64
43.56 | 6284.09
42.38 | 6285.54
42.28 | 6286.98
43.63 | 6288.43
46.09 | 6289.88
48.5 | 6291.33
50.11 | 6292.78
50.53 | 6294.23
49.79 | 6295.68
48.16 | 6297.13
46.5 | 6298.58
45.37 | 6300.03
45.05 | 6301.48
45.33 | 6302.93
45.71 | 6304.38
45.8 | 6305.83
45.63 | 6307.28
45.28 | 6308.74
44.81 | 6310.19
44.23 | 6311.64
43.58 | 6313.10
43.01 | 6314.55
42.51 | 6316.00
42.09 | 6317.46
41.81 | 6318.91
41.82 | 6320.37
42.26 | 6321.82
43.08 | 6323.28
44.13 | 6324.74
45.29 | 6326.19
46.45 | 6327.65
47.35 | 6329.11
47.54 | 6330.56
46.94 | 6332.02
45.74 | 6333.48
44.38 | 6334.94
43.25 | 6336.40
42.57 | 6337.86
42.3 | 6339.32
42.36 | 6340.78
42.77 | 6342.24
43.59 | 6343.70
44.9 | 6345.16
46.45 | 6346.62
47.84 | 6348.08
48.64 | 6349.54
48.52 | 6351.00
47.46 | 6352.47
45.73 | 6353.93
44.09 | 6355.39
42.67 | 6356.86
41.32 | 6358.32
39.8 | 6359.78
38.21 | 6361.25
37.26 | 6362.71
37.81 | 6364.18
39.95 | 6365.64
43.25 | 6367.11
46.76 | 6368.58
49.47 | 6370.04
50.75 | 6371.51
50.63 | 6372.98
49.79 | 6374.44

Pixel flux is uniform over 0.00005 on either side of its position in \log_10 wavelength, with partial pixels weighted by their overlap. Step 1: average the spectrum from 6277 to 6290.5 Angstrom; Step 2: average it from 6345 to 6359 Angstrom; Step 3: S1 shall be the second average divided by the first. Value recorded 1.0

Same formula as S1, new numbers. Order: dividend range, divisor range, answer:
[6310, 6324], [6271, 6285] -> 0.95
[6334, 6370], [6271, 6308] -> 0.95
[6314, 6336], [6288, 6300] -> 0.93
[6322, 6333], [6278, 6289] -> 1.03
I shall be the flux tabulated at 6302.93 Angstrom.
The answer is 45.33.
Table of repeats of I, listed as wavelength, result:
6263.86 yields 39.36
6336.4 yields 43.25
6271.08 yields 44.52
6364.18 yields 37.81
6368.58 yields 46.76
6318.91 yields 41.81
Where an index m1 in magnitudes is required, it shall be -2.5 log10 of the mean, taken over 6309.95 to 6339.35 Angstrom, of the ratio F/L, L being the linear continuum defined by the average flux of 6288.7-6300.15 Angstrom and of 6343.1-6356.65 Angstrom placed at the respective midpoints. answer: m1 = 0.071 mag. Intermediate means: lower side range 48.1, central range 44.1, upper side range 46.2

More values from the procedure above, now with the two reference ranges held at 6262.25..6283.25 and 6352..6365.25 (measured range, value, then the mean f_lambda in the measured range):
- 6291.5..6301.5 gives -0.120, 48.2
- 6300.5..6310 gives -0.063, 45.4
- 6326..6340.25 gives -0.074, 45.1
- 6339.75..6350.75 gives -0.087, 45.3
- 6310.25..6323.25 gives -0.006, 42.8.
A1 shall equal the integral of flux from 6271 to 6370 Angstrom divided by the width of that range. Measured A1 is 44.6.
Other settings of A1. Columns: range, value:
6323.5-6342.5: 44.7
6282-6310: 46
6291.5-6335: 45.4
